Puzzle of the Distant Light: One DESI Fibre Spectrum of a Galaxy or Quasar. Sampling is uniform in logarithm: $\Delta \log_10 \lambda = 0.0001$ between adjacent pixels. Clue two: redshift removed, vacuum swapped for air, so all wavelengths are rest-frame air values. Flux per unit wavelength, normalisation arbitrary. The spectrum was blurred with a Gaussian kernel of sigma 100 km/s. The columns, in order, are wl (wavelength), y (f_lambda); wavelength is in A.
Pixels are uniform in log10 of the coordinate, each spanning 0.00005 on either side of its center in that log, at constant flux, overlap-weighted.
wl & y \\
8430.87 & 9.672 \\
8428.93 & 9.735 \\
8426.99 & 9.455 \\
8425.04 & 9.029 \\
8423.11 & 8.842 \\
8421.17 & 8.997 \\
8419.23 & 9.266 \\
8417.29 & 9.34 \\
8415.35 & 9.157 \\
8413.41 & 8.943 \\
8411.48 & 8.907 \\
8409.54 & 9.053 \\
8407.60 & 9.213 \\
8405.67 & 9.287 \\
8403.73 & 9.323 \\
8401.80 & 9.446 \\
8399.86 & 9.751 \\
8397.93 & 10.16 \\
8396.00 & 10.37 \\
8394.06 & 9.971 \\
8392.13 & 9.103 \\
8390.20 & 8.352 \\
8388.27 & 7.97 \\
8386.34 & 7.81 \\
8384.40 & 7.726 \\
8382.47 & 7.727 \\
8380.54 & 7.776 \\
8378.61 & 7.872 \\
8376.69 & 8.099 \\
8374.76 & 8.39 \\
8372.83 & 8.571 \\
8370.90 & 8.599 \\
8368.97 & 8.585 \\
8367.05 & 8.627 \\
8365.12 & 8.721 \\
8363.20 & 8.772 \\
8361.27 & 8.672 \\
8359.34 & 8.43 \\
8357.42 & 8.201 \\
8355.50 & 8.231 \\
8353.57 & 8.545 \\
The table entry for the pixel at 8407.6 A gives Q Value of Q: 9.213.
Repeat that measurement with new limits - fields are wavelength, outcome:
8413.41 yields 8.943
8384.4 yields 7.726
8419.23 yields 9.266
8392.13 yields 9.103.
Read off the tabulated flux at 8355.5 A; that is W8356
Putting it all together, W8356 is 8.231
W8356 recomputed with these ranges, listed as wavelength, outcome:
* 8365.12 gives 8.721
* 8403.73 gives 9.323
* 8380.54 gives 7.776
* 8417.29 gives 9.34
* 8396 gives 10.37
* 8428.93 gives 9.735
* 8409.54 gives 9.053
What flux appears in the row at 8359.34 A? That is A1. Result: 8.43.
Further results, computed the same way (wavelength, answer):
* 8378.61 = 7.872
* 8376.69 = 8.099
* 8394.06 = 9.971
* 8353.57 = 8.545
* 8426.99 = 9.455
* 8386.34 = 7.81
